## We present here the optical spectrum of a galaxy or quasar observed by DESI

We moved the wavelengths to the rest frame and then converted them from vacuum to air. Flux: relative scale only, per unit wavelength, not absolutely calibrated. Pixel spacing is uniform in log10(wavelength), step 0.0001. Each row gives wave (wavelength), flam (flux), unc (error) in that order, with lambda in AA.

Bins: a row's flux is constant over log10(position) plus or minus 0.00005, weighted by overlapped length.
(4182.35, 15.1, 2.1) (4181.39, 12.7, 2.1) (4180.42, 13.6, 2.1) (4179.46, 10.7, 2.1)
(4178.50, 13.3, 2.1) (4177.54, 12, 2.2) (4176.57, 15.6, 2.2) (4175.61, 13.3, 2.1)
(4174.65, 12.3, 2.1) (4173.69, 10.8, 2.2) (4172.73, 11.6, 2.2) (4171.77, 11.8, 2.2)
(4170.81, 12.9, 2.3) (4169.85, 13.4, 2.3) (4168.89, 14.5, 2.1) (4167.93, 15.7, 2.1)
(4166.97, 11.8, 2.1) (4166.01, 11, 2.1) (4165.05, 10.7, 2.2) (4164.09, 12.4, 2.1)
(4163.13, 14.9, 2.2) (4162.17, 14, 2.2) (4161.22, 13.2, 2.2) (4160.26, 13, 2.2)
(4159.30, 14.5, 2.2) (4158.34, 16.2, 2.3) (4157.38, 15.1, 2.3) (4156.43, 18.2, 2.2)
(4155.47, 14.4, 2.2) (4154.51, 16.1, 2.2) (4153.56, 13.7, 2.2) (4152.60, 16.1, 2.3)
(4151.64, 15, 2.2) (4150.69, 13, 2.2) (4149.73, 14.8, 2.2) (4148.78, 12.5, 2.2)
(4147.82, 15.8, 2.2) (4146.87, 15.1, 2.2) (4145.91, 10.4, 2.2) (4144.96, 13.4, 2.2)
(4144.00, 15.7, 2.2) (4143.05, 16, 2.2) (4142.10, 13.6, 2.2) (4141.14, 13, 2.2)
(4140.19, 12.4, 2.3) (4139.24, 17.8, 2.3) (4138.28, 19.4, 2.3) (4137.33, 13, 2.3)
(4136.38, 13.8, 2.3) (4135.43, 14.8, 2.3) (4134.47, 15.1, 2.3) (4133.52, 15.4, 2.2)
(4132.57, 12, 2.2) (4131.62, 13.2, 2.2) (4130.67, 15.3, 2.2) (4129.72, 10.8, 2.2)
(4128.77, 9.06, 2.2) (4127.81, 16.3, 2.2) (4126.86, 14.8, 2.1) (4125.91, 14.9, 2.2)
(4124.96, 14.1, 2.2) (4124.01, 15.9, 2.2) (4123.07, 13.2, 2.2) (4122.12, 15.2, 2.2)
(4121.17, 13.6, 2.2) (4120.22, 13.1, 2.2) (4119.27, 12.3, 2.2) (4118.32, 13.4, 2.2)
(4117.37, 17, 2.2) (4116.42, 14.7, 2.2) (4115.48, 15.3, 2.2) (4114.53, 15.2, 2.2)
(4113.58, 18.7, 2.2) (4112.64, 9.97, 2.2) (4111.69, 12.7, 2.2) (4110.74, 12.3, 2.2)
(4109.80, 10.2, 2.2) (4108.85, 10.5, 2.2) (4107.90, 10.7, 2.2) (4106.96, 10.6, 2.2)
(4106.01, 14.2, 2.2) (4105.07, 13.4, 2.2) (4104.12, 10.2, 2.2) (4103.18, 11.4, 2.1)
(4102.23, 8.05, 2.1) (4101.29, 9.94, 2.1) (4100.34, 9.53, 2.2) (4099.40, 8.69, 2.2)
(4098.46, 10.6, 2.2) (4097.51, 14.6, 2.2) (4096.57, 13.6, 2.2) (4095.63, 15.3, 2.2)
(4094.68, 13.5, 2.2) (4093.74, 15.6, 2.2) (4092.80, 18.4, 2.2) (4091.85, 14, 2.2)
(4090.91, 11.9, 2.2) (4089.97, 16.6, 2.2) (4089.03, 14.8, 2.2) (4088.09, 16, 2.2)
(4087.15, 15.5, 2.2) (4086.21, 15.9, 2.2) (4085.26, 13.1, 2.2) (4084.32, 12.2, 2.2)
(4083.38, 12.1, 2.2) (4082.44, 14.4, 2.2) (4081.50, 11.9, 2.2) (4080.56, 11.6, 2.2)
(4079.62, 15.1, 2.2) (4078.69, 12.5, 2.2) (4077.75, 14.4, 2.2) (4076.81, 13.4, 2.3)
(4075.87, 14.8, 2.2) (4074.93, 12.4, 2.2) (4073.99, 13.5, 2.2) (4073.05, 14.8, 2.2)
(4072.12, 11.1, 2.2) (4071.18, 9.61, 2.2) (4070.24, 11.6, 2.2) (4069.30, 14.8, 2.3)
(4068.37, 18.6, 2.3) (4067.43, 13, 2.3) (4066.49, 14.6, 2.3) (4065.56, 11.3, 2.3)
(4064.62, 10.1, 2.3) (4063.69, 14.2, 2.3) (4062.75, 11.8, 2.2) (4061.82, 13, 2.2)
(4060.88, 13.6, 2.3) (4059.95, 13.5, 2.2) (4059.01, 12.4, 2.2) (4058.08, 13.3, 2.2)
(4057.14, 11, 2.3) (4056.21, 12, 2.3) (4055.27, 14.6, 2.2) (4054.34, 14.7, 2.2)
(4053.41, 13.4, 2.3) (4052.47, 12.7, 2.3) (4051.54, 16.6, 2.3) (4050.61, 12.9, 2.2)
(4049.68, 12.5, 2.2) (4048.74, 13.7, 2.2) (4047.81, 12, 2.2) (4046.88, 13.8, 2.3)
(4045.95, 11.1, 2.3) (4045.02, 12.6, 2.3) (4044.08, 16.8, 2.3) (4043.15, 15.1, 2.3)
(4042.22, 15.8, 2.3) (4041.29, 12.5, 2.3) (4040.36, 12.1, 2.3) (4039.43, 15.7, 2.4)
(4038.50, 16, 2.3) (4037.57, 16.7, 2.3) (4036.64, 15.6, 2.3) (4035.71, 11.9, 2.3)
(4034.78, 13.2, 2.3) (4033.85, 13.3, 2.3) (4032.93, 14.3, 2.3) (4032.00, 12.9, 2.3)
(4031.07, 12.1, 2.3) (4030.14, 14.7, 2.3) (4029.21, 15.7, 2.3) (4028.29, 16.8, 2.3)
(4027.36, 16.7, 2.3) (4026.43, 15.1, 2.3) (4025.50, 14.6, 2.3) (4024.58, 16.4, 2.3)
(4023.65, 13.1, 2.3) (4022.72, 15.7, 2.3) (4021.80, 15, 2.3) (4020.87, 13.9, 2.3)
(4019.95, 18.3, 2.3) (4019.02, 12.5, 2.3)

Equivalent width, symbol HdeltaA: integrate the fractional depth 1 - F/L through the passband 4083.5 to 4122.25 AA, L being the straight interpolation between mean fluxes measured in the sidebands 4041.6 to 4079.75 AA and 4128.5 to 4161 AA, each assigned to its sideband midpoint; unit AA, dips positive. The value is 1.8 AA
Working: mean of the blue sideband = 13.4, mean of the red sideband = 14.4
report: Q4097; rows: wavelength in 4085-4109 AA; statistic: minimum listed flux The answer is 8.05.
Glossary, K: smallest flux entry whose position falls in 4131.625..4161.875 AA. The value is 10.4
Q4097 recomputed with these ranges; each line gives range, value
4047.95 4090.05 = 9.61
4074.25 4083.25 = 11.6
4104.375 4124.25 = 9.97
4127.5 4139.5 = 9.06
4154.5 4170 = 10.7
